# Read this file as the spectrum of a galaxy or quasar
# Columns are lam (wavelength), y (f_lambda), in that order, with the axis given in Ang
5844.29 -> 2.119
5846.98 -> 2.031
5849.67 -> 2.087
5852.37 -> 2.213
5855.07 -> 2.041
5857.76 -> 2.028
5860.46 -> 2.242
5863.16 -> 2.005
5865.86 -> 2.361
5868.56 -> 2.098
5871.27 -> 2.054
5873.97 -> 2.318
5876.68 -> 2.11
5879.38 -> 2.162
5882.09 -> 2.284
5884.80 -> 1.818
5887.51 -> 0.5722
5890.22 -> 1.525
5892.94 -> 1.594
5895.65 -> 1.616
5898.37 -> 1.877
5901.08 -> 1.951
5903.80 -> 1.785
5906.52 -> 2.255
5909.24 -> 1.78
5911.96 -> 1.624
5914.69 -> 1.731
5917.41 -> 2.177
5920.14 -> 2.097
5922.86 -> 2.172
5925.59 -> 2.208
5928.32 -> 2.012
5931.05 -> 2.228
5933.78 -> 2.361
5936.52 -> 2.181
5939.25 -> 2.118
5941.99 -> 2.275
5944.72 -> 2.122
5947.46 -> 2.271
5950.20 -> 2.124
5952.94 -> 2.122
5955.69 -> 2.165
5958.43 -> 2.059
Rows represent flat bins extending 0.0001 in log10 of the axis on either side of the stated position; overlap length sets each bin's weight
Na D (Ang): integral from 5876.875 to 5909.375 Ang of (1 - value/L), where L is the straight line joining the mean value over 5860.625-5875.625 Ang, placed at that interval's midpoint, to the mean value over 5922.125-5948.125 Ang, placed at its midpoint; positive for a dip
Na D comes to 5.96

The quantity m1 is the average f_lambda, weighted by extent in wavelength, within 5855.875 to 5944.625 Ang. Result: 1.99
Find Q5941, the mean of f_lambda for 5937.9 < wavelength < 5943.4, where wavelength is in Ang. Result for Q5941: 2.2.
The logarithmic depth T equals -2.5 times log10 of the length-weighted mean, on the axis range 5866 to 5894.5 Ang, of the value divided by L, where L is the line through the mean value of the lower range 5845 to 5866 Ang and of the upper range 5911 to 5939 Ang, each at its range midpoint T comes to 0.13 mag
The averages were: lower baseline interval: 2.11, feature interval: 1.87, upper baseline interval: 2.09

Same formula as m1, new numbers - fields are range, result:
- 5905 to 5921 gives 1.94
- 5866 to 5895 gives 1.87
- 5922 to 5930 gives 2.13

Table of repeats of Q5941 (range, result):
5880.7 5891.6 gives 1.55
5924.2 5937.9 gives 2.2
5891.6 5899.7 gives 1.7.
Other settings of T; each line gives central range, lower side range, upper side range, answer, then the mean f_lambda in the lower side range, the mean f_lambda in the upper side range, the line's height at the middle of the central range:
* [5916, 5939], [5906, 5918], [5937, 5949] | -0.07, 1.87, 2.2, 2.03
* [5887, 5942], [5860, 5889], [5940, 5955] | 0.09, 1.99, 2.18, 2.09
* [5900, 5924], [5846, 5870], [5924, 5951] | 0.12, 2.12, 2.19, 2.17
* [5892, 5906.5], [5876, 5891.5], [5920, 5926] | 0.05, 1.73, 2.17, 1.9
